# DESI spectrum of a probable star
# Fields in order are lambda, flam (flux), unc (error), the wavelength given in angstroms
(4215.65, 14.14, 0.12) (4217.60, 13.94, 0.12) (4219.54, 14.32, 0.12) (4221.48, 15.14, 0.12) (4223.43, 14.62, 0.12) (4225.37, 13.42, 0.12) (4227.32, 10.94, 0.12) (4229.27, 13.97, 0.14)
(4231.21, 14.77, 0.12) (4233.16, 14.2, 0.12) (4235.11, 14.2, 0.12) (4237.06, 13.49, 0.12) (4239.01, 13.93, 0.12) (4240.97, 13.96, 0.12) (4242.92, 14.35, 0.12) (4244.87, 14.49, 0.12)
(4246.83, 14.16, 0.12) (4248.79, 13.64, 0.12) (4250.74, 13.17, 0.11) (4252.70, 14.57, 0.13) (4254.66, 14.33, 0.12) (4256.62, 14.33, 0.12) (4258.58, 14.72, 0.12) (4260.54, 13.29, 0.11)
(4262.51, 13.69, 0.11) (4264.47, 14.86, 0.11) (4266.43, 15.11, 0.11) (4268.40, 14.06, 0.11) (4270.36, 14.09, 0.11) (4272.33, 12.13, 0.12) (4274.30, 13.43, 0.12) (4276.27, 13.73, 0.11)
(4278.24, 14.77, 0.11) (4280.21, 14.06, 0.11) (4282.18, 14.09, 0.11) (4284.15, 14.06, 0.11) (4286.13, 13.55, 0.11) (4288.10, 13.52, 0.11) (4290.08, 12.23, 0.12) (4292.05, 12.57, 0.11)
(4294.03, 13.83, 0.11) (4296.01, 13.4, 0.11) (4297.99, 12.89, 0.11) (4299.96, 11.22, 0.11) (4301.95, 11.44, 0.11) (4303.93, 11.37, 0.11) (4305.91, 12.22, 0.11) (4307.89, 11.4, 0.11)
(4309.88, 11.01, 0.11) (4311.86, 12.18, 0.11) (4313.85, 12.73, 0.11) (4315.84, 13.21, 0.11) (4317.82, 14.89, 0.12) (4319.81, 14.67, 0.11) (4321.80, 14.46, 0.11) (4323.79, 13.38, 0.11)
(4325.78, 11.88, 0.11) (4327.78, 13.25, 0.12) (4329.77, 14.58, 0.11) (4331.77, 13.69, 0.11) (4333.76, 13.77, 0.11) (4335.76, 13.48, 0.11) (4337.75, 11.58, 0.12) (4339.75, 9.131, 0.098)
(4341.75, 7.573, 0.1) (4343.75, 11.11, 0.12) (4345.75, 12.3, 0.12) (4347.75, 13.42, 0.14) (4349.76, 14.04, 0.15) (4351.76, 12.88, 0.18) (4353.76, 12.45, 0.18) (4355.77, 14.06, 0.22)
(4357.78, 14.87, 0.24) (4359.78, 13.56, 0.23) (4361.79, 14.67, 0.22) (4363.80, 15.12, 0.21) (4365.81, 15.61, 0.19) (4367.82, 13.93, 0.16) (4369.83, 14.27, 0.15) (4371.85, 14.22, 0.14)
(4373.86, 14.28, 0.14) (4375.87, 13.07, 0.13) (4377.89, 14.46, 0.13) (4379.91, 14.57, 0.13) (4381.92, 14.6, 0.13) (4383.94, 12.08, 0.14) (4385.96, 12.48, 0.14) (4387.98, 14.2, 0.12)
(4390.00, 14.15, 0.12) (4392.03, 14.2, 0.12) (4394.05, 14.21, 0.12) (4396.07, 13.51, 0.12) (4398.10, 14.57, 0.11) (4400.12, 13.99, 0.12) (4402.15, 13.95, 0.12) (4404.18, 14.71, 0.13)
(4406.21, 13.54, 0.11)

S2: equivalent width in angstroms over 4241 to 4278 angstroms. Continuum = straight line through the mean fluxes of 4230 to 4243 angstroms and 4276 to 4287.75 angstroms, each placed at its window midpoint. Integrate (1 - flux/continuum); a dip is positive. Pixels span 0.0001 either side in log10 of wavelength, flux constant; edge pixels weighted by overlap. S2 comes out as 0.1 angstroms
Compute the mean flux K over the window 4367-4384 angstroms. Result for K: 14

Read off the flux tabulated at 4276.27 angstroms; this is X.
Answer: 13.73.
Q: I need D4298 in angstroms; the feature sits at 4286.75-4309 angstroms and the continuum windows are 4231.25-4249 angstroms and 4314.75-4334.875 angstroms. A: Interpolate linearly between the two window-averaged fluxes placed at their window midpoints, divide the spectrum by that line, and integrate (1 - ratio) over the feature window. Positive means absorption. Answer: 2.4 angstroms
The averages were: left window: 14.1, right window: 13.8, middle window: 12.4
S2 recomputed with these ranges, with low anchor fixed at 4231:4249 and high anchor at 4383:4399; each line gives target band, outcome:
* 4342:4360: 1.1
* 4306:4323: 1.1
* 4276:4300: 0.9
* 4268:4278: 0.3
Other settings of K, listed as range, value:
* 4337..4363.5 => 12.5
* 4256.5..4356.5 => 13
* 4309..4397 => 13.4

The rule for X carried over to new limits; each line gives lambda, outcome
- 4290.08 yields 12.23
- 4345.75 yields 12.3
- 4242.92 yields 14.35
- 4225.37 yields 13.42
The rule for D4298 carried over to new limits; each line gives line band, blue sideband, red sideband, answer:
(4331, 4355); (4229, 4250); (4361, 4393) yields 3.4 angstroms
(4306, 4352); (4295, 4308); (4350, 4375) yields 1.2 angstroms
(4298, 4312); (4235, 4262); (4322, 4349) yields 1.4 angstroms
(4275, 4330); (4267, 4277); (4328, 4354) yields -0.3 angstroms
